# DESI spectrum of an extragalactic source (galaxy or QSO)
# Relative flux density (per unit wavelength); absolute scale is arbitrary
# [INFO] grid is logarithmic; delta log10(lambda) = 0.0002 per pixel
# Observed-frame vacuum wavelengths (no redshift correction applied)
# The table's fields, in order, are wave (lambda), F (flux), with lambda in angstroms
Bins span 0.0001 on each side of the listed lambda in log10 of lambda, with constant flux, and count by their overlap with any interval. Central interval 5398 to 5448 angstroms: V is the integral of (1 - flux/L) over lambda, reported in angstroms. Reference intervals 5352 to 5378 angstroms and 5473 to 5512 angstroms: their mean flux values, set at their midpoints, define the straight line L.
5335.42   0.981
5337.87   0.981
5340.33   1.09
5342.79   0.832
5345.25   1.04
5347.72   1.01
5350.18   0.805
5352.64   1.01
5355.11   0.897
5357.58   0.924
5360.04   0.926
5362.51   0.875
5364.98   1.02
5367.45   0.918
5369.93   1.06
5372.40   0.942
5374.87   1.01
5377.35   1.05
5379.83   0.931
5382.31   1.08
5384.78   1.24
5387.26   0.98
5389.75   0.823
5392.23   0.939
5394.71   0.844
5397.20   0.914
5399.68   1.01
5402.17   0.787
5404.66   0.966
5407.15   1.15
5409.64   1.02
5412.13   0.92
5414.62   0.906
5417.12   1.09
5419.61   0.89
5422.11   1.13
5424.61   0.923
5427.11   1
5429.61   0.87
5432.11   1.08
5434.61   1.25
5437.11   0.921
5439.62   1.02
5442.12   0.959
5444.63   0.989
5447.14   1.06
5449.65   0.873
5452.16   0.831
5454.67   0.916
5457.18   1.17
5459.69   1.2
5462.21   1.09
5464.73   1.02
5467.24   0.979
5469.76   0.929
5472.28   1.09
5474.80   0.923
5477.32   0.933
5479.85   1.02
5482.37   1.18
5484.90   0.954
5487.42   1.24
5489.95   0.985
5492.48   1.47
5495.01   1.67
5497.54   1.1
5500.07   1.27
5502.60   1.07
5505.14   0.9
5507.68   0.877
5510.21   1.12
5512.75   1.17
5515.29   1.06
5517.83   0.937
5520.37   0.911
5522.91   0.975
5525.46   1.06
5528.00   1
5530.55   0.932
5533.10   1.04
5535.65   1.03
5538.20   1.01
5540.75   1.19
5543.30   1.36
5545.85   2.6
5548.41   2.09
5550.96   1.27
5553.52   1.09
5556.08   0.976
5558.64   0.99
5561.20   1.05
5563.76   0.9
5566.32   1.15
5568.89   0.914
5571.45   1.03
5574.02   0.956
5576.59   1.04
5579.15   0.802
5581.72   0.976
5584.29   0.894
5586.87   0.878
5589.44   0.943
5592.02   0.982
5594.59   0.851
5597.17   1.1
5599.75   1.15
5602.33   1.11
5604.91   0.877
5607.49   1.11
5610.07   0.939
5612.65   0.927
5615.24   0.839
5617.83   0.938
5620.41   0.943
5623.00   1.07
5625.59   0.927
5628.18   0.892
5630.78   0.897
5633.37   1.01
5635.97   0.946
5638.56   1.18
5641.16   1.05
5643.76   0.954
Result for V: 1.8 angstroms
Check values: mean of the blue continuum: 0.964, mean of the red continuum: 1.11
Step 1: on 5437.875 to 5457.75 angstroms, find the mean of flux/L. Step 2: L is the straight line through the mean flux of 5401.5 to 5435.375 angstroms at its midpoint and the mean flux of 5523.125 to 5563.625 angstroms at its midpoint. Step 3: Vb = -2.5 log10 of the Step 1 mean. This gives 0.090 mag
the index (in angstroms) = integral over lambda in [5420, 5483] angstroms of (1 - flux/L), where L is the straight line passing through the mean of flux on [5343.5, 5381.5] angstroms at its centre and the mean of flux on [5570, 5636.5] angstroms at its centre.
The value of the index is -3.2 angstroms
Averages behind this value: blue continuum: 0.961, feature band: 1.01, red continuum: 0.963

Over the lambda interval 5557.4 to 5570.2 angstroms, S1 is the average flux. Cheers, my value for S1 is 1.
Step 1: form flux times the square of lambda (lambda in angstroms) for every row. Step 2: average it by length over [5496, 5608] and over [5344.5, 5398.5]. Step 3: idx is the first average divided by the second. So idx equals 1.20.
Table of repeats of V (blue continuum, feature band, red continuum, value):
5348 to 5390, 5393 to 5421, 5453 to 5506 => 1.7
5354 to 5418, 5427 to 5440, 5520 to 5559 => 0.3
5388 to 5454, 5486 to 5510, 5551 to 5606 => -4.7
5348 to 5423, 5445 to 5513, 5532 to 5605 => -1.9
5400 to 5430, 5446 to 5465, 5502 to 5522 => -0.6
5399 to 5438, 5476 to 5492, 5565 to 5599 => -1.4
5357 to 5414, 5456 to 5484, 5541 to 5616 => -0.6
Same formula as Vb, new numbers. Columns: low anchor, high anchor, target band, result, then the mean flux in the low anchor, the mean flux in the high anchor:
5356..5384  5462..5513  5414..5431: 0.06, 0.98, 1.09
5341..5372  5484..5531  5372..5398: -0.01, 0.946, 1.09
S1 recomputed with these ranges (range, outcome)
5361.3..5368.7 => 0.937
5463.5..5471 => 0.977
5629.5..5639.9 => 1.01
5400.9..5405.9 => 0.876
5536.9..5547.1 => 1.54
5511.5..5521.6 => 1.02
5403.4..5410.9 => 1.04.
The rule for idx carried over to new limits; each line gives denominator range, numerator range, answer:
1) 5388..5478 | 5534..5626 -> 1.16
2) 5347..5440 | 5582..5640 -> 1.08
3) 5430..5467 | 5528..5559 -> 1.31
